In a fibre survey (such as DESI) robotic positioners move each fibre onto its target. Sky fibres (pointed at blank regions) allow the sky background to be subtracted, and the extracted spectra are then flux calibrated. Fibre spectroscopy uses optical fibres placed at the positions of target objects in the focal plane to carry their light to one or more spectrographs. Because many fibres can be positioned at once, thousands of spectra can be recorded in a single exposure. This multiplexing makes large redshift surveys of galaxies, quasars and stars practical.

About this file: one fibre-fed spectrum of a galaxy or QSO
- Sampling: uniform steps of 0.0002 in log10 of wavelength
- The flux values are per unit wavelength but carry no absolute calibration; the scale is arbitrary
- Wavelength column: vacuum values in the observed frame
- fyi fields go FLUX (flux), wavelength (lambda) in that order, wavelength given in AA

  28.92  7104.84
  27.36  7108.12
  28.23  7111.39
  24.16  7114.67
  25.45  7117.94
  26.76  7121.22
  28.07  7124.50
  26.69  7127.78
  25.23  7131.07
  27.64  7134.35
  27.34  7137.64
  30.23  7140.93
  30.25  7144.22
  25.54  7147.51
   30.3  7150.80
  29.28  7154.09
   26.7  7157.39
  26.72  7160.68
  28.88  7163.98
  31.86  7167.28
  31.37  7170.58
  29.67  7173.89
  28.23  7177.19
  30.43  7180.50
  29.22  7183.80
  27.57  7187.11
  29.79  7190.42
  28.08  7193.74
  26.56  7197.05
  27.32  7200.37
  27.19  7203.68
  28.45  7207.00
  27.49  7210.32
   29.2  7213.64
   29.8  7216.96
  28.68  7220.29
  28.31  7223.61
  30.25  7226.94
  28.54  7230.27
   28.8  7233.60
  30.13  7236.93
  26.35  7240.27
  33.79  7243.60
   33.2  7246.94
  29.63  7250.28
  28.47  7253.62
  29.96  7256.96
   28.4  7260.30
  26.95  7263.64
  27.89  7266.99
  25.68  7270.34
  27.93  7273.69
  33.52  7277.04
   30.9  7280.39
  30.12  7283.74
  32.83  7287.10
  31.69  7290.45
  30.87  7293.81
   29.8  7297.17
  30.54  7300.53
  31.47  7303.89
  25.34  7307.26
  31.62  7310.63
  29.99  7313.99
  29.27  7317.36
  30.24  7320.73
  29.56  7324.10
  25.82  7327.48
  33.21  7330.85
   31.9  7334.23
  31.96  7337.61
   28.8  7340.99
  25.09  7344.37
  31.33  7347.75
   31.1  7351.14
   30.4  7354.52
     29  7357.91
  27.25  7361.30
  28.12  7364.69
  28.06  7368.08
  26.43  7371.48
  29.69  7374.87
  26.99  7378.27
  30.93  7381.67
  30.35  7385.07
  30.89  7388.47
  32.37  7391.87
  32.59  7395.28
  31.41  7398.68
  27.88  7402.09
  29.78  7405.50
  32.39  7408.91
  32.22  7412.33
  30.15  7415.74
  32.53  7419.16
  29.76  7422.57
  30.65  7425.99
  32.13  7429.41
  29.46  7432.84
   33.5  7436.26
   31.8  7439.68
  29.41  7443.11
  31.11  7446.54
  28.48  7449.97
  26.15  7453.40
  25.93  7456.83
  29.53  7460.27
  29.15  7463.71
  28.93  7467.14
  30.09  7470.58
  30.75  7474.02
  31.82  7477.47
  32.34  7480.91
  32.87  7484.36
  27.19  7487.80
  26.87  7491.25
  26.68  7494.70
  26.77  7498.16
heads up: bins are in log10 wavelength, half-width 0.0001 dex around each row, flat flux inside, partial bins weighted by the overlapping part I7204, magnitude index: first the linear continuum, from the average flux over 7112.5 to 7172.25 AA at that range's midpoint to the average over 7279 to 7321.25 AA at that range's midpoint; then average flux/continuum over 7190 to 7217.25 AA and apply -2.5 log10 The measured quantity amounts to 0.03 mag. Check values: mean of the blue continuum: 27.9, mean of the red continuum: 30.4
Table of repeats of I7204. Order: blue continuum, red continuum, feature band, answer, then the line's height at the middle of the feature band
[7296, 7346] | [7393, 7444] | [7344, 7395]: 0.03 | 30.4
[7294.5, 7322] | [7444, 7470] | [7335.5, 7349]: 0.01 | 29.5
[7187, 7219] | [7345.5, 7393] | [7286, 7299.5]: -0.09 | 28.8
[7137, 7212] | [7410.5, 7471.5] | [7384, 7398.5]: -0.06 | 29.8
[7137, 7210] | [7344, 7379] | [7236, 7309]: -0.04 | 28.7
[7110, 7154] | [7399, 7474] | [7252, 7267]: 0.01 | 28.5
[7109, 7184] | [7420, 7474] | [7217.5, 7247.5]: -0.04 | 28.6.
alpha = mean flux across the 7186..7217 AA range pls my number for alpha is 28.1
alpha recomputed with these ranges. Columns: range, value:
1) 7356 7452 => 30.2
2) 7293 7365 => 29.7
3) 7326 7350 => 29.8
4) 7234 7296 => 29.9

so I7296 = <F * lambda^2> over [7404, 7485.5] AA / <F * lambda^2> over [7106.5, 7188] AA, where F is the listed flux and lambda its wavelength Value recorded 1.2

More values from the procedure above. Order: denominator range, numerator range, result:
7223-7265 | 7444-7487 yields 1.07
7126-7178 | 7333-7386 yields 1.08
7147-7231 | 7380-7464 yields 1.13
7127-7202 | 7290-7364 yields 1.09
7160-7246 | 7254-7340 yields 1.06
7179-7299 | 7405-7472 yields 1.09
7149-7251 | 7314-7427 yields 1.08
